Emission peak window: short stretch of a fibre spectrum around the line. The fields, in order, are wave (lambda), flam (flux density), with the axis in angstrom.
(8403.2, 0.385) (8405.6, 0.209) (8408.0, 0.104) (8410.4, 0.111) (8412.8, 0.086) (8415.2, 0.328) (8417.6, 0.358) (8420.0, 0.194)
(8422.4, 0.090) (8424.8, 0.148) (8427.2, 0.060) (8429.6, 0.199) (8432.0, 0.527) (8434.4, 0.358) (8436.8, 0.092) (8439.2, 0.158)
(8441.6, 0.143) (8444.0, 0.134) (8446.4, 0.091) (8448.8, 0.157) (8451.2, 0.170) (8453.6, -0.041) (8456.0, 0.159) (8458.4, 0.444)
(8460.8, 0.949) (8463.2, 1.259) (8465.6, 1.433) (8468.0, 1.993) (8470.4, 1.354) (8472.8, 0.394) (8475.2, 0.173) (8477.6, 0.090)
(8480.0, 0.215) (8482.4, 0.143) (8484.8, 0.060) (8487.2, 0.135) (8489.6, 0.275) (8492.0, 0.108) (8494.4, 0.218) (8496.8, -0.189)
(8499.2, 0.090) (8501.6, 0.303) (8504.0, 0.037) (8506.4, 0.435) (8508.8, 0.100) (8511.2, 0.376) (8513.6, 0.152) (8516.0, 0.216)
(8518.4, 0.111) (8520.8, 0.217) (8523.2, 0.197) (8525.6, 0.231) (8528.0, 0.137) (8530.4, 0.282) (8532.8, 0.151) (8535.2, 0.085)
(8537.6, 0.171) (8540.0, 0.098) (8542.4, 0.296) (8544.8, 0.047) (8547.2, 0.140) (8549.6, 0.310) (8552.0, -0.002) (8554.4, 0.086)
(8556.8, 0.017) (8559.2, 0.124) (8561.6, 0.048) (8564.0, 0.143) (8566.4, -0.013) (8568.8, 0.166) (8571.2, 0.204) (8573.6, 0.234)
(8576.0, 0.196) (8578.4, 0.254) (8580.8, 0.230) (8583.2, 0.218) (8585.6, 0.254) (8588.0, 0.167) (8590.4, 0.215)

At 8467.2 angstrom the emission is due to [O II] 3727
